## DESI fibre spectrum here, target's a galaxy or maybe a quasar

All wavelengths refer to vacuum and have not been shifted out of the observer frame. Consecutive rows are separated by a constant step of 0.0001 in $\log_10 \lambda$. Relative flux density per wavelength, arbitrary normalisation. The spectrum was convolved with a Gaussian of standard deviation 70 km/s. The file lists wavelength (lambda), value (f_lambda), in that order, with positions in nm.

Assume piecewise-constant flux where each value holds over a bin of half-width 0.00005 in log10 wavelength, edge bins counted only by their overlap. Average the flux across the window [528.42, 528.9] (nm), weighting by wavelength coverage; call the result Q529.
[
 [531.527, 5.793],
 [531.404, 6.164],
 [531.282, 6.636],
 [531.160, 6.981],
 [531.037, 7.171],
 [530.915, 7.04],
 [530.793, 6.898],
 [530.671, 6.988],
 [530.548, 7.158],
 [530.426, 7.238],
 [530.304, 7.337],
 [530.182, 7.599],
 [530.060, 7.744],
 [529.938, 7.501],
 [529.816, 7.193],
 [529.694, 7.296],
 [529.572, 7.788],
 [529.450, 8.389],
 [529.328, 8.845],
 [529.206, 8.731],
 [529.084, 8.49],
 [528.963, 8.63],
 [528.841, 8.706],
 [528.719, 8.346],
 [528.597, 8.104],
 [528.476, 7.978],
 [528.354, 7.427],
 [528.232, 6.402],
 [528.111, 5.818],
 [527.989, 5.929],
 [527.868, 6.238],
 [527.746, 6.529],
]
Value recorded 8.29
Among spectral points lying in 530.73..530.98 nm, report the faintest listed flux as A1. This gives 6.898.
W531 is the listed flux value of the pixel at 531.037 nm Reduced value 7.171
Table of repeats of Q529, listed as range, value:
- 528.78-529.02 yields 8.66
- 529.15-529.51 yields 8.65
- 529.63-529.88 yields 7.25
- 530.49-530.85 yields 7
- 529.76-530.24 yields 7.51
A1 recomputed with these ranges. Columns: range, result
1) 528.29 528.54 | 7.427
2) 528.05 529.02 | 5.818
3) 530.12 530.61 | 7.158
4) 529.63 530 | 7.193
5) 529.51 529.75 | 7.296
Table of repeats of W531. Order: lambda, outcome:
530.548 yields 7.158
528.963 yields 8.63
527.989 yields 5.929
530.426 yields 7.238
